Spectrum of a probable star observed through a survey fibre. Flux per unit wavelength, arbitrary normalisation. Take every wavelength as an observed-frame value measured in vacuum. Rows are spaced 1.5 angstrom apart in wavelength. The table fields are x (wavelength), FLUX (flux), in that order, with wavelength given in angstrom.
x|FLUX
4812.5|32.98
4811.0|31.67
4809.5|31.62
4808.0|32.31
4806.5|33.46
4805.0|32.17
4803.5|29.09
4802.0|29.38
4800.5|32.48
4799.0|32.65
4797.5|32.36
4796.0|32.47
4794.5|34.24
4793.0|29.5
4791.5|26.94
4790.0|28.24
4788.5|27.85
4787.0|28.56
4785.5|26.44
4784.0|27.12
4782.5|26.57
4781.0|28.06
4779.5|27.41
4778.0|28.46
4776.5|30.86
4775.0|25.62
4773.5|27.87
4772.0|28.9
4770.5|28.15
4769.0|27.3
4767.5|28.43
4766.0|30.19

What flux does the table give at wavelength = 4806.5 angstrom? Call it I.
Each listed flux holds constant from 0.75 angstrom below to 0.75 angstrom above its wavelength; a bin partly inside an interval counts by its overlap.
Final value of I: 33.46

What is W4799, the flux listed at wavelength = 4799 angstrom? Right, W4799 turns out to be 32.65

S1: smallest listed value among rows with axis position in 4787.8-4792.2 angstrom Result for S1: 26.94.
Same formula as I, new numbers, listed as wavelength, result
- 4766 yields 30.19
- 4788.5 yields 27.85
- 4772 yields 28.9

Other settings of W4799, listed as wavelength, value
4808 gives 32.31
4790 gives 28.24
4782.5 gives 26.57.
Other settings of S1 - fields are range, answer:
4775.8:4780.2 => 27.41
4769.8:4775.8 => 25.62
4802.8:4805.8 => 29.09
